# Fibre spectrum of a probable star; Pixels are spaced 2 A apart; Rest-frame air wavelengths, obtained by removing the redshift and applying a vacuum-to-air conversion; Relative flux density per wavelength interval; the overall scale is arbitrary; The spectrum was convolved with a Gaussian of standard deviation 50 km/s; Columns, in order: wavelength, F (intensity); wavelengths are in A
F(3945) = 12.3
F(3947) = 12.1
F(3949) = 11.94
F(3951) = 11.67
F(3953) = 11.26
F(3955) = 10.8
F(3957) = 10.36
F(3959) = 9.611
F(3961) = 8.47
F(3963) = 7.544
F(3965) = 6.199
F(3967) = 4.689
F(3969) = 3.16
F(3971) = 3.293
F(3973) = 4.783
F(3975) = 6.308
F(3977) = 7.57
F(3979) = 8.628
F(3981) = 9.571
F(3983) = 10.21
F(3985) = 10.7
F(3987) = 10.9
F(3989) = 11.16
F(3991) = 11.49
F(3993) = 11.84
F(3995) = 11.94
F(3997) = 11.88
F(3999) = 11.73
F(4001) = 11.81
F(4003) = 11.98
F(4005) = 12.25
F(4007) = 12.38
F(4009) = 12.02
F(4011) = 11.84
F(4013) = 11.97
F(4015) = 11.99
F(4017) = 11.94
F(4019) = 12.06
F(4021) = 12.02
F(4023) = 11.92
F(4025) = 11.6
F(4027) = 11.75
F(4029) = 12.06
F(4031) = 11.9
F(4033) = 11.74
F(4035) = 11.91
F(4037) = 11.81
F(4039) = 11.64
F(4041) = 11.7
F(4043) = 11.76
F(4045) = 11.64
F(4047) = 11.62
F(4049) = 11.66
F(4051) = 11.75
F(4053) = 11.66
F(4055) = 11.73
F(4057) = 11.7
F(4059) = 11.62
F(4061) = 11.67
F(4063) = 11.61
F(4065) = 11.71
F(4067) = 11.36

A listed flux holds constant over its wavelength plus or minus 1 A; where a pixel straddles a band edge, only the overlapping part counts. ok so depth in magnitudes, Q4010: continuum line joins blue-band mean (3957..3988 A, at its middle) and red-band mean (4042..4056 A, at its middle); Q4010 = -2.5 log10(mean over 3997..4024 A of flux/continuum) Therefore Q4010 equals -0.244 mag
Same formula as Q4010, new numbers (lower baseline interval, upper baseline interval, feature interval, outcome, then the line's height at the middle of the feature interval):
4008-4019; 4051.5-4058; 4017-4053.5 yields 0.00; 11.8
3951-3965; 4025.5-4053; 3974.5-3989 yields 0.10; 10.2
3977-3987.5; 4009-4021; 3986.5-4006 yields -0.10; 10.7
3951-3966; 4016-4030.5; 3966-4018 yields 0.09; 10.7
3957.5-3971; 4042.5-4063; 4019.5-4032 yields -0.18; 10.1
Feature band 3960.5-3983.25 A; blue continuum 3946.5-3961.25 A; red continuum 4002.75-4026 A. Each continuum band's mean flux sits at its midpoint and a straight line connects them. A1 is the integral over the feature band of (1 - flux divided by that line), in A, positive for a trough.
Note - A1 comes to 9.46 A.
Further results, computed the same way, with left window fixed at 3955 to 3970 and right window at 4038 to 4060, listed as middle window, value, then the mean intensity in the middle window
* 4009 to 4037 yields -4.1 A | 11.9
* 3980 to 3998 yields -4.9 A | 11.1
